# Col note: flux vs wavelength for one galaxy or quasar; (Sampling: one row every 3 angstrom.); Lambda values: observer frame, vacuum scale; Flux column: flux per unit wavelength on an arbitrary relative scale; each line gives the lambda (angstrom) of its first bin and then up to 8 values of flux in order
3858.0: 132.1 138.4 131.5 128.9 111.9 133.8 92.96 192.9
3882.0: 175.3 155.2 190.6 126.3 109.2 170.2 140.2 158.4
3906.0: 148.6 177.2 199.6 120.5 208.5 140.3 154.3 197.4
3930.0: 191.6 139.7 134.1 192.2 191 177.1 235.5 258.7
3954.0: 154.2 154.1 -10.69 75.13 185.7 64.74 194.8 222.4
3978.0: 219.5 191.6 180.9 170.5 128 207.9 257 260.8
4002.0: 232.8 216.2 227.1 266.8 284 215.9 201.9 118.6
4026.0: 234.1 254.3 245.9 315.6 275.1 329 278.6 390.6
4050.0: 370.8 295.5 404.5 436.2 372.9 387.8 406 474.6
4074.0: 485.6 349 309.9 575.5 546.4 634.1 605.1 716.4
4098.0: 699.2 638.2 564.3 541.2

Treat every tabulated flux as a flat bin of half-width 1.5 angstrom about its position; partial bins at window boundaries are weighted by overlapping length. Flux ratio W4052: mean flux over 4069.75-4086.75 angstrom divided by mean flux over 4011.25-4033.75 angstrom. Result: 2.0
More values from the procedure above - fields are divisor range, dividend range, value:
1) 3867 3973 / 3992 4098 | 2.28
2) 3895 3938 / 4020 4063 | 1.87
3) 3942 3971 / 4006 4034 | 1.56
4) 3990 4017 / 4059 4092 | 1.95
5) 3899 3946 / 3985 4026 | 1.29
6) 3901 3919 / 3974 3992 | 1.11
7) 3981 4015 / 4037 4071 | 1.67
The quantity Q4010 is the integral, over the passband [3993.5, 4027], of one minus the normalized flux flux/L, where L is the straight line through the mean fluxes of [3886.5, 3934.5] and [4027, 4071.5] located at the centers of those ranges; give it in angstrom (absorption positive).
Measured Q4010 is 7.31 angstrom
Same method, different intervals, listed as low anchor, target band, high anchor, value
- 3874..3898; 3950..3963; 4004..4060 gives 5.2 angstrom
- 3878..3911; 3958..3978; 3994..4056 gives 8.3 angstrom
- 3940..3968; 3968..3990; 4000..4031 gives 1.0 angstrom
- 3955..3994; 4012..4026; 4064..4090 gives 3.6 angstrom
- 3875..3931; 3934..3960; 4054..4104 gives 7.4 angstrom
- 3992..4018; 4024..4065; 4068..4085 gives 3.5 angstrom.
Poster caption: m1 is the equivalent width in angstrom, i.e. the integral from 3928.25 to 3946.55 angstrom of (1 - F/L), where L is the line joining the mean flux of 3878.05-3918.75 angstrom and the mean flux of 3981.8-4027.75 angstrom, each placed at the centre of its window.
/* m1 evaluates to 0.9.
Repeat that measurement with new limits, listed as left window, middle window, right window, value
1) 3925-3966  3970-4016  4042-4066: 6.53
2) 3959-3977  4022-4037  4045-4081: 3.05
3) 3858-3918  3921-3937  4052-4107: 4.34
